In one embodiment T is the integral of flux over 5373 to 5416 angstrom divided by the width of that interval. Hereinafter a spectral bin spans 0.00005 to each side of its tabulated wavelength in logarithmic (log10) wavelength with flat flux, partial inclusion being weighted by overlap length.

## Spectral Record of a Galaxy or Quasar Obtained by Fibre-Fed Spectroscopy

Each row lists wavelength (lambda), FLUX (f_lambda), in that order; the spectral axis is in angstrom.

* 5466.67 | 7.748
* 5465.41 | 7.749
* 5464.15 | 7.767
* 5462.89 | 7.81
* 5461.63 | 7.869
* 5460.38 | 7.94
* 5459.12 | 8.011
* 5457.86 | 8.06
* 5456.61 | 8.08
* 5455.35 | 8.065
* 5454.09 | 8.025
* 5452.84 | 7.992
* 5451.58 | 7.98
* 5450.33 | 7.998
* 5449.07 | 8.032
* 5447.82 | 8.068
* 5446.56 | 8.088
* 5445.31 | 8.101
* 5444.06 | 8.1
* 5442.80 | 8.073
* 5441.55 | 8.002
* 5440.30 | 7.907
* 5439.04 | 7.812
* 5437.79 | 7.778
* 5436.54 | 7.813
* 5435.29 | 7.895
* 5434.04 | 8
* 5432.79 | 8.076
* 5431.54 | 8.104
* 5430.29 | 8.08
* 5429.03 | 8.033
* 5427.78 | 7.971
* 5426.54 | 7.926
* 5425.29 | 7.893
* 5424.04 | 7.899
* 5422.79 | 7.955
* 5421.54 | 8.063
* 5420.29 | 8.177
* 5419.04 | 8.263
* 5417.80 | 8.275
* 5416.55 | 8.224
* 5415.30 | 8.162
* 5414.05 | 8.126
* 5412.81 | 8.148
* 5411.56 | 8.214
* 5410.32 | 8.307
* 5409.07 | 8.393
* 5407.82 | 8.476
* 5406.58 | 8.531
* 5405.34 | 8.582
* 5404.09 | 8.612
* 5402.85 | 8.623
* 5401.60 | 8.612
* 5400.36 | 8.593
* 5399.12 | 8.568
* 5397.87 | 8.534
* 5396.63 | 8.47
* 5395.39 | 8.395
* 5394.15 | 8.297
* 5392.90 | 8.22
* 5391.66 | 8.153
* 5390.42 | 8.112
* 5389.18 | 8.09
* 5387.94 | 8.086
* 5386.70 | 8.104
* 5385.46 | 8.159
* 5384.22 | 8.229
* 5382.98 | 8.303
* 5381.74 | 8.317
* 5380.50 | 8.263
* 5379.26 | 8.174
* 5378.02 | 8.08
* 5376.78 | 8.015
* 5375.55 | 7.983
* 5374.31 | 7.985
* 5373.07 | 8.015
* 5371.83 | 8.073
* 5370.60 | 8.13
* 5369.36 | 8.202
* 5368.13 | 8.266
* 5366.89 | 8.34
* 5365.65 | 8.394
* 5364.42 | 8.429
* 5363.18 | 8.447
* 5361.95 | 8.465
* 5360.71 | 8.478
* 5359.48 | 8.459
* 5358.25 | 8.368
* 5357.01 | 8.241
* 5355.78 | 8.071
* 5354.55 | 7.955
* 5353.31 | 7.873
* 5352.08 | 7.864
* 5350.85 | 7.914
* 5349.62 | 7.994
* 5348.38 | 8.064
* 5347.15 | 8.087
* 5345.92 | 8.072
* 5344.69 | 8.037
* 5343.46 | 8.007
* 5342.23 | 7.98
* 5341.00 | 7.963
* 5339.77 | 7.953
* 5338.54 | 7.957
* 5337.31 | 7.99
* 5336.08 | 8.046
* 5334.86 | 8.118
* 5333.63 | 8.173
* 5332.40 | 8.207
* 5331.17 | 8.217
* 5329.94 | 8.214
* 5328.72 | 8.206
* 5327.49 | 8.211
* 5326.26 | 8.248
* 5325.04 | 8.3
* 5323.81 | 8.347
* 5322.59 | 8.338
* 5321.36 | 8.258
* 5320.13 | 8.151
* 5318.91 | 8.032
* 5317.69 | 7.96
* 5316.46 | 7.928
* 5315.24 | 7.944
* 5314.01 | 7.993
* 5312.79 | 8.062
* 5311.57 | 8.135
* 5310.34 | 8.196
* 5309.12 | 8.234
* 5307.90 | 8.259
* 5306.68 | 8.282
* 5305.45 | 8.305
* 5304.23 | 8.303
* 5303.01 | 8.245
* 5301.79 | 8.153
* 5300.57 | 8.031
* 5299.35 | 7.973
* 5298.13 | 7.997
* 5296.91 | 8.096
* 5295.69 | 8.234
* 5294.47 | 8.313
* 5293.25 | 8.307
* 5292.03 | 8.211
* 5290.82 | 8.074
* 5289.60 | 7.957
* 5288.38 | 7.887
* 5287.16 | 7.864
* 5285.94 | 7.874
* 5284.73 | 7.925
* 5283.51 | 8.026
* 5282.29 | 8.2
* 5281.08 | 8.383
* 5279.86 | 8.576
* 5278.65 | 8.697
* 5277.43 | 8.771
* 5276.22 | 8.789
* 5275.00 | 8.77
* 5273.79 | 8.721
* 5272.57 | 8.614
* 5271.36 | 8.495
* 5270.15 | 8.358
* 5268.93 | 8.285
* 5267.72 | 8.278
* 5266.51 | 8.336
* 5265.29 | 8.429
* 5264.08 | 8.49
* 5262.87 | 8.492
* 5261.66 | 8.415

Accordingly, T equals 8.29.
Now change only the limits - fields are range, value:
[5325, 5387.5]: 8.15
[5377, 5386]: 8.2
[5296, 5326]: 8.15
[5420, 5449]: 7.99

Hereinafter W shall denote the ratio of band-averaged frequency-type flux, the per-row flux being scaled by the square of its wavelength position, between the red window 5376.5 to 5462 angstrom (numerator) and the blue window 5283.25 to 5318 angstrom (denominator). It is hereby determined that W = 1.1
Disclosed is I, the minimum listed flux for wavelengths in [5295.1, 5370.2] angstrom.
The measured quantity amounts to 7.864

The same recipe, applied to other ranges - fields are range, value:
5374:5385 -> 7.983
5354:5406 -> 7.955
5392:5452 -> 7.778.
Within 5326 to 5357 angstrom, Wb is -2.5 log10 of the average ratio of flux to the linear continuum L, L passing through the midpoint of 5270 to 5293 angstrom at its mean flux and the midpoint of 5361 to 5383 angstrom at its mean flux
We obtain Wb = 0.026 mag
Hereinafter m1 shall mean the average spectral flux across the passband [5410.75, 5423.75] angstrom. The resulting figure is 8.16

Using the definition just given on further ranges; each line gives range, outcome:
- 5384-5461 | 8.15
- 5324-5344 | 8.12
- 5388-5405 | 8.4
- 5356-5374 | 8.3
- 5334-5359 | 8.03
